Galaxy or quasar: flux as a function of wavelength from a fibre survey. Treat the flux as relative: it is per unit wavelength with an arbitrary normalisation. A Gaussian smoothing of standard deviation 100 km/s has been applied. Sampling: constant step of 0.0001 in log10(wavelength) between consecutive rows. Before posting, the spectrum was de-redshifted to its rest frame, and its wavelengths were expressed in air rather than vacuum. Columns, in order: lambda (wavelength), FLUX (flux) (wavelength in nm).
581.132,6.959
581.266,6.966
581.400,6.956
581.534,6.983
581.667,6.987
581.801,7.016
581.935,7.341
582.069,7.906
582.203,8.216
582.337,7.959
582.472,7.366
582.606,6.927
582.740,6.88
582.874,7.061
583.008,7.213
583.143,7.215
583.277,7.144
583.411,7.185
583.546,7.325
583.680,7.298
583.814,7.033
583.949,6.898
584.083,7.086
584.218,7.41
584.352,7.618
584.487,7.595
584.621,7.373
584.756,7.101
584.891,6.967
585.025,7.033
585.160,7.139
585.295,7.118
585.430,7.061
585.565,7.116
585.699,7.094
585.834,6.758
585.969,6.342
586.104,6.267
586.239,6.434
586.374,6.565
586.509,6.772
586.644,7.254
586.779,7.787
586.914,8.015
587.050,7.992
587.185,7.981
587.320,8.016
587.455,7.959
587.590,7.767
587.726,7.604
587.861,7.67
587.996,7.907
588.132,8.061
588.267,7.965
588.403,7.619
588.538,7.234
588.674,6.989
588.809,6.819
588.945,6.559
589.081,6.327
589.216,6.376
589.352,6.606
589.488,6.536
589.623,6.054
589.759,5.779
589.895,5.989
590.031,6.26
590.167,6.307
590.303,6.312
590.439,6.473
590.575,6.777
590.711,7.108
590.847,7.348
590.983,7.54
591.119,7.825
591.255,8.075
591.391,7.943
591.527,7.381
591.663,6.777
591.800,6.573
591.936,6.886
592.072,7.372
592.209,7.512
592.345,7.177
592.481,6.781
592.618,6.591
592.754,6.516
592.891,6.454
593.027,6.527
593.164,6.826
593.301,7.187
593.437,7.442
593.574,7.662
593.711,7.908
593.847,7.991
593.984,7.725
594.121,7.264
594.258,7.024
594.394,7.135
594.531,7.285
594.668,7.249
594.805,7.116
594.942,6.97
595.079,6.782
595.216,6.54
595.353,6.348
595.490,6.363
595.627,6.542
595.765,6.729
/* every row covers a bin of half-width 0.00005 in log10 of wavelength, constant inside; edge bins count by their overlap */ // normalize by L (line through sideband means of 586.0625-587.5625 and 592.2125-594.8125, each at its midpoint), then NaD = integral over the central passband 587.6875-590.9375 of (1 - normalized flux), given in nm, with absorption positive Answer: 0.20 nm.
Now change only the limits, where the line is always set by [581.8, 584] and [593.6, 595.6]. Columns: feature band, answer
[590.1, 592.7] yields 0.03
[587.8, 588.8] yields -0.05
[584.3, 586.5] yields 0.09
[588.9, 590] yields 0.14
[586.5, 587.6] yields -0.08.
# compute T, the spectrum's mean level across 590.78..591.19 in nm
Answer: 7.58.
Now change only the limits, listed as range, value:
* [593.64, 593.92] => 7.95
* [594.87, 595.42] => 6.66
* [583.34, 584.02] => 7.15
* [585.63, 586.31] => 6.59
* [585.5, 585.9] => 7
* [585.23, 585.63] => 7.09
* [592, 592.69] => 7.09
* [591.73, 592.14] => 6.94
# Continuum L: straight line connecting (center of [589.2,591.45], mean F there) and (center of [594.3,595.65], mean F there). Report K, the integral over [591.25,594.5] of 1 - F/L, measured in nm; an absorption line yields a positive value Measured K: -0.17 nm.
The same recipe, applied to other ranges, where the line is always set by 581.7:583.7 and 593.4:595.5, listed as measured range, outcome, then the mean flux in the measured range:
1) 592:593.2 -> 0.06 nm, 6.86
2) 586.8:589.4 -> -0.07 nm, 7.46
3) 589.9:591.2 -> 0.07 nm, 6.85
